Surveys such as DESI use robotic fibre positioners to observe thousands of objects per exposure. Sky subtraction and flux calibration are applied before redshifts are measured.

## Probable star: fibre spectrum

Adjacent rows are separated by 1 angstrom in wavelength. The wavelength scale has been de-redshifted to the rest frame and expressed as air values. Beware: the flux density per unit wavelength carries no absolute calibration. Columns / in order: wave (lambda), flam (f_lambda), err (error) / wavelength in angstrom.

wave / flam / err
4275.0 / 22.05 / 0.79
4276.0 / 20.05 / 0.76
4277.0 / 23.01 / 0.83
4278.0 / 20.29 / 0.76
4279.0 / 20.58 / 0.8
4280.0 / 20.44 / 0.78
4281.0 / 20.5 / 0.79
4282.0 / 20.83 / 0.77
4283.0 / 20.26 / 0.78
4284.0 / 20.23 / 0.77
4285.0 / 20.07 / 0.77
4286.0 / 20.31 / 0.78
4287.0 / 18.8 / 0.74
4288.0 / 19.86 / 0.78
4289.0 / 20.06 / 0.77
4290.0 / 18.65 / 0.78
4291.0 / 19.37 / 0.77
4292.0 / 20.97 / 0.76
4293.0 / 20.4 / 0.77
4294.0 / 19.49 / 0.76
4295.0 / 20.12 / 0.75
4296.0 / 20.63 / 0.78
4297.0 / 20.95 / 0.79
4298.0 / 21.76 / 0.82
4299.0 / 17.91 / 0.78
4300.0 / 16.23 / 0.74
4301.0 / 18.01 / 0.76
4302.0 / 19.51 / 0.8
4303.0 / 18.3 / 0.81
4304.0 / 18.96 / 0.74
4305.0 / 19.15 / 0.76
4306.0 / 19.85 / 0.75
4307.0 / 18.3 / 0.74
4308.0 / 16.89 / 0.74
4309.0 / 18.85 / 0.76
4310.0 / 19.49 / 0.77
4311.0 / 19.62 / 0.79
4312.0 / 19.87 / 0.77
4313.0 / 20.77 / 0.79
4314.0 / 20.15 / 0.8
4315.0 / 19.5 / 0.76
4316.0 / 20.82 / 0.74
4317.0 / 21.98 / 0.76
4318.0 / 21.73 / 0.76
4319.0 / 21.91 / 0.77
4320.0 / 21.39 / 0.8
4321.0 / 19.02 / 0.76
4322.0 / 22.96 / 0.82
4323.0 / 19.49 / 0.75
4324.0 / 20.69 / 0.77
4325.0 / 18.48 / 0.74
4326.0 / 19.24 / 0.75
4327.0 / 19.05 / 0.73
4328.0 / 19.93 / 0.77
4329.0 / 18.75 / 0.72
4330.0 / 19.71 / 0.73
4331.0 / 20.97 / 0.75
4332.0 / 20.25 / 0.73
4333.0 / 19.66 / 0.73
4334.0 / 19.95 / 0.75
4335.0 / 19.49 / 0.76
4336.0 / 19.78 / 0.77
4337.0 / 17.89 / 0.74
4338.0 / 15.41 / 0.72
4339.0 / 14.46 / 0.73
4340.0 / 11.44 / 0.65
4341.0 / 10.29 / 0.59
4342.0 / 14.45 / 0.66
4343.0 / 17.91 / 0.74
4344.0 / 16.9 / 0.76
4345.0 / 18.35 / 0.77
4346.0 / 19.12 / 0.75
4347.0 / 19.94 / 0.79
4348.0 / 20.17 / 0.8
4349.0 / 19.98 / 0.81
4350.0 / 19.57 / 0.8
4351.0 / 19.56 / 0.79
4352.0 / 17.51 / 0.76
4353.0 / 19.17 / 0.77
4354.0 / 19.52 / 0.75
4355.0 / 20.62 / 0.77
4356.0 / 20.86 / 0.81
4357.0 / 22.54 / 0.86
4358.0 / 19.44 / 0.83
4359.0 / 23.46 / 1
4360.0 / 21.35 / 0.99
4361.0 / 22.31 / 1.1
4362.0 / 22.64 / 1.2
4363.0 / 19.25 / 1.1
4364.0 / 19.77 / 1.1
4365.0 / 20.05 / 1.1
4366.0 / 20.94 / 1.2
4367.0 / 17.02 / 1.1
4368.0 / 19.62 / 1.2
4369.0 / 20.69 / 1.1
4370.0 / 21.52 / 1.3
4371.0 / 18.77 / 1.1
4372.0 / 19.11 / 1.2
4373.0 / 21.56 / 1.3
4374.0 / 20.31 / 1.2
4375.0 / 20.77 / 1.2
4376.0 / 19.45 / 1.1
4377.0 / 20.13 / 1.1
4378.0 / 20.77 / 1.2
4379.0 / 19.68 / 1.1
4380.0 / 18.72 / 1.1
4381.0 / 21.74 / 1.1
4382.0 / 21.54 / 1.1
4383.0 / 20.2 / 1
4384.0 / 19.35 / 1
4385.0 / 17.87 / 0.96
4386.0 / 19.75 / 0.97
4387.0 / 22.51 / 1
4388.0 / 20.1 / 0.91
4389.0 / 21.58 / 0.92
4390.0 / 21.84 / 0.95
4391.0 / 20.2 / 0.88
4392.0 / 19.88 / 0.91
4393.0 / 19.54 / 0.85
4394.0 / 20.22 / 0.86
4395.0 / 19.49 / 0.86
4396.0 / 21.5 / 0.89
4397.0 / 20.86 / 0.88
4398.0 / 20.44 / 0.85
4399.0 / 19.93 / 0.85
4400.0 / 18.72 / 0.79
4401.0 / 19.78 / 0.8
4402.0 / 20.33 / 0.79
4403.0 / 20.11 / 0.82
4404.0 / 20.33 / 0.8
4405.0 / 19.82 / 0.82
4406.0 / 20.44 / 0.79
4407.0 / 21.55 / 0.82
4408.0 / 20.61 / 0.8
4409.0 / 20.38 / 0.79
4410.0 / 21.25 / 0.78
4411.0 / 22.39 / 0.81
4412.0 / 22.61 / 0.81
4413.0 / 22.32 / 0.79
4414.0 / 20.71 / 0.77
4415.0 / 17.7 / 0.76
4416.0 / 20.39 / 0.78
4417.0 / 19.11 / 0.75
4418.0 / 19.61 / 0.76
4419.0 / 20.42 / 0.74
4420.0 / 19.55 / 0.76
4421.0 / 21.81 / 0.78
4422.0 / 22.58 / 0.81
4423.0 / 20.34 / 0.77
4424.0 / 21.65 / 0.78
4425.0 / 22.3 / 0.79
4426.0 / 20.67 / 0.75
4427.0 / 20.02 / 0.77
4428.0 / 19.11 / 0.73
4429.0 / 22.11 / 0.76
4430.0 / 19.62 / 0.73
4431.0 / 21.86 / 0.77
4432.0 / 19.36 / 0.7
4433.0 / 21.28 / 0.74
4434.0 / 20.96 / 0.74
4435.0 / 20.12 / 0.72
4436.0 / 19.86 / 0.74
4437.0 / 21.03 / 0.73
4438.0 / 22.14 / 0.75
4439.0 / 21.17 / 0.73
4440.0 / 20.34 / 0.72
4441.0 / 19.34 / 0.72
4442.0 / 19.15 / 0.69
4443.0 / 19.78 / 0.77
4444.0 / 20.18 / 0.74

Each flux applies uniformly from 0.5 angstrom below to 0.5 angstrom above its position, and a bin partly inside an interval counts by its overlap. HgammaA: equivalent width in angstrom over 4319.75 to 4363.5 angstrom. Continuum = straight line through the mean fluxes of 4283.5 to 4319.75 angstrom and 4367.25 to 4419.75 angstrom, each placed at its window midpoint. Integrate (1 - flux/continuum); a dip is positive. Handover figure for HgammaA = 1.8 angstrom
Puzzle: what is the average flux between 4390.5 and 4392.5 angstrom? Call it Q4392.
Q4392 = 20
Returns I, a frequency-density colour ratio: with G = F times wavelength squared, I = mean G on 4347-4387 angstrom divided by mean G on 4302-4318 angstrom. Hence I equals 1.1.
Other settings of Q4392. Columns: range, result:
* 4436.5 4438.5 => 21.6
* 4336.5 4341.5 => 13.9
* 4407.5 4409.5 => 20.5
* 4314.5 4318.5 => 21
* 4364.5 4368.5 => 19.4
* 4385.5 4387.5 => 21.1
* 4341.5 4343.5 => 16.2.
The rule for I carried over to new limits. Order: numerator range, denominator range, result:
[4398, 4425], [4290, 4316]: 1.11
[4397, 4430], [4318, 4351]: 1.14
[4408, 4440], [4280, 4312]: 1.13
